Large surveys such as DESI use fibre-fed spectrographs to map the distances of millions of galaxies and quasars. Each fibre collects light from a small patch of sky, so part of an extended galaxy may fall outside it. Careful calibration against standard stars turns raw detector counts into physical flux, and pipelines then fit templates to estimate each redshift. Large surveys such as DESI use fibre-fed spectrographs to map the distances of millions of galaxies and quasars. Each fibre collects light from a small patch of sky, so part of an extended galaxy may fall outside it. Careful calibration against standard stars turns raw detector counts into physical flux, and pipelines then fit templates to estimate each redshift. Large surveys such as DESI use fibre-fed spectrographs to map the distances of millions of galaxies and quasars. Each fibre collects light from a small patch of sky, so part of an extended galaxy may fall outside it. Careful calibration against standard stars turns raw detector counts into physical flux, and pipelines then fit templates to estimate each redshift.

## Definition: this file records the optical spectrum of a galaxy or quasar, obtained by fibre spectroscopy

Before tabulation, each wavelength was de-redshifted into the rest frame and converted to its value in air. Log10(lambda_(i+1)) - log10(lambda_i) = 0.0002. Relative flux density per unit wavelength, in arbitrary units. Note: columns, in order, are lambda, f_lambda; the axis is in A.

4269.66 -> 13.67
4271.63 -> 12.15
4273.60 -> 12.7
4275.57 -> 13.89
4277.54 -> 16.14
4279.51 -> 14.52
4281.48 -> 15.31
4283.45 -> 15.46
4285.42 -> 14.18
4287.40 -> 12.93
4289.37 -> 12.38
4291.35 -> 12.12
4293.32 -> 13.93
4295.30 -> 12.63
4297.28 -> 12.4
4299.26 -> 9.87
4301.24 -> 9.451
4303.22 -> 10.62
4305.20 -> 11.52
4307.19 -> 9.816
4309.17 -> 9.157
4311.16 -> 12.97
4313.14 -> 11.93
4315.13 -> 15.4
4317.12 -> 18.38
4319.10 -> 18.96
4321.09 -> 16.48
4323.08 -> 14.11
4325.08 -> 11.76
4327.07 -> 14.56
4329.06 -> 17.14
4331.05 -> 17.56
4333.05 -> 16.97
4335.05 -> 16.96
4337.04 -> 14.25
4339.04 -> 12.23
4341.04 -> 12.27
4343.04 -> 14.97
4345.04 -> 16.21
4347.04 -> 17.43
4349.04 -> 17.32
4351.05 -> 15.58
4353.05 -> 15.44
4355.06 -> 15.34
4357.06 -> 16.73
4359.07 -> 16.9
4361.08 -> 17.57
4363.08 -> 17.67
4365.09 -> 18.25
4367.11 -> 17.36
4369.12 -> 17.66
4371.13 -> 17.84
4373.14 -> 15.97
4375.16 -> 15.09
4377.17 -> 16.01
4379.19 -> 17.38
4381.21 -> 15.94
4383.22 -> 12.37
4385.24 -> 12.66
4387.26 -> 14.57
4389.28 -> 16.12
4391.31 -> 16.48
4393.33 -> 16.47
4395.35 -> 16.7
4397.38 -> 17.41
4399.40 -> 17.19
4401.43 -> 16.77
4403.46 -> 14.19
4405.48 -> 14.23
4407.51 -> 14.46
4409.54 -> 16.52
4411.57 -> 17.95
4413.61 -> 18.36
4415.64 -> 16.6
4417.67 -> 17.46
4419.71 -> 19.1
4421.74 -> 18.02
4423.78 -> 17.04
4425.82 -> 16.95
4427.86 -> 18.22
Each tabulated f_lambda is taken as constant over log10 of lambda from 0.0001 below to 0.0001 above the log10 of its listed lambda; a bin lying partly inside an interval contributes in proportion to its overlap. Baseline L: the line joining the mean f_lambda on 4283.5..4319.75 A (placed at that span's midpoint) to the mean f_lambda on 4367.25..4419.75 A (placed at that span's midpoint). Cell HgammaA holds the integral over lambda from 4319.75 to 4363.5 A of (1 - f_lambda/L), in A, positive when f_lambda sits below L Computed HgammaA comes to -4.54 A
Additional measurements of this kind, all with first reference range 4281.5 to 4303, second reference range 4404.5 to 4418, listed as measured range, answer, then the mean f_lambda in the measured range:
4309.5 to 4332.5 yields -2.89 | 15.2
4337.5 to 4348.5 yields -0.36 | 14.7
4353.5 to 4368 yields -2.17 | 17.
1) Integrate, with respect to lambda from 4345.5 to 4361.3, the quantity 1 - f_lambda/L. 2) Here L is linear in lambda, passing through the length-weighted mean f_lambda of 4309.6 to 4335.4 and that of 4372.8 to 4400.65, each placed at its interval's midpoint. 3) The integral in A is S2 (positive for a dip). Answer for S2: -0.9 A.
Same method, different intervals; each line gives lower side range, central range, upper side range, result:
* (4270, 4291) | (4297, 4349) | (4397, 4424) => 2.8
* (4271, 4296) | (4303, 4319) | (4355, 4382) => 2.0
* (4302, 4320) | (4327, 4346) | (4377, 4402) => -1.8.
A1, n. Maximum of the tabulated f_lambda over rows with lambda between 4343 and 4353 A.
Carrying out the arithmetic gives 17.43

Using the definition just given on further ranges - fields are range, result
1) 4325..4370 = 18.25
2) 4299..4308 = 11.52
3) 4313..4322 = 18.96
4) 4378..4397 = 17.38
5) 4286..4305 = 13.93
